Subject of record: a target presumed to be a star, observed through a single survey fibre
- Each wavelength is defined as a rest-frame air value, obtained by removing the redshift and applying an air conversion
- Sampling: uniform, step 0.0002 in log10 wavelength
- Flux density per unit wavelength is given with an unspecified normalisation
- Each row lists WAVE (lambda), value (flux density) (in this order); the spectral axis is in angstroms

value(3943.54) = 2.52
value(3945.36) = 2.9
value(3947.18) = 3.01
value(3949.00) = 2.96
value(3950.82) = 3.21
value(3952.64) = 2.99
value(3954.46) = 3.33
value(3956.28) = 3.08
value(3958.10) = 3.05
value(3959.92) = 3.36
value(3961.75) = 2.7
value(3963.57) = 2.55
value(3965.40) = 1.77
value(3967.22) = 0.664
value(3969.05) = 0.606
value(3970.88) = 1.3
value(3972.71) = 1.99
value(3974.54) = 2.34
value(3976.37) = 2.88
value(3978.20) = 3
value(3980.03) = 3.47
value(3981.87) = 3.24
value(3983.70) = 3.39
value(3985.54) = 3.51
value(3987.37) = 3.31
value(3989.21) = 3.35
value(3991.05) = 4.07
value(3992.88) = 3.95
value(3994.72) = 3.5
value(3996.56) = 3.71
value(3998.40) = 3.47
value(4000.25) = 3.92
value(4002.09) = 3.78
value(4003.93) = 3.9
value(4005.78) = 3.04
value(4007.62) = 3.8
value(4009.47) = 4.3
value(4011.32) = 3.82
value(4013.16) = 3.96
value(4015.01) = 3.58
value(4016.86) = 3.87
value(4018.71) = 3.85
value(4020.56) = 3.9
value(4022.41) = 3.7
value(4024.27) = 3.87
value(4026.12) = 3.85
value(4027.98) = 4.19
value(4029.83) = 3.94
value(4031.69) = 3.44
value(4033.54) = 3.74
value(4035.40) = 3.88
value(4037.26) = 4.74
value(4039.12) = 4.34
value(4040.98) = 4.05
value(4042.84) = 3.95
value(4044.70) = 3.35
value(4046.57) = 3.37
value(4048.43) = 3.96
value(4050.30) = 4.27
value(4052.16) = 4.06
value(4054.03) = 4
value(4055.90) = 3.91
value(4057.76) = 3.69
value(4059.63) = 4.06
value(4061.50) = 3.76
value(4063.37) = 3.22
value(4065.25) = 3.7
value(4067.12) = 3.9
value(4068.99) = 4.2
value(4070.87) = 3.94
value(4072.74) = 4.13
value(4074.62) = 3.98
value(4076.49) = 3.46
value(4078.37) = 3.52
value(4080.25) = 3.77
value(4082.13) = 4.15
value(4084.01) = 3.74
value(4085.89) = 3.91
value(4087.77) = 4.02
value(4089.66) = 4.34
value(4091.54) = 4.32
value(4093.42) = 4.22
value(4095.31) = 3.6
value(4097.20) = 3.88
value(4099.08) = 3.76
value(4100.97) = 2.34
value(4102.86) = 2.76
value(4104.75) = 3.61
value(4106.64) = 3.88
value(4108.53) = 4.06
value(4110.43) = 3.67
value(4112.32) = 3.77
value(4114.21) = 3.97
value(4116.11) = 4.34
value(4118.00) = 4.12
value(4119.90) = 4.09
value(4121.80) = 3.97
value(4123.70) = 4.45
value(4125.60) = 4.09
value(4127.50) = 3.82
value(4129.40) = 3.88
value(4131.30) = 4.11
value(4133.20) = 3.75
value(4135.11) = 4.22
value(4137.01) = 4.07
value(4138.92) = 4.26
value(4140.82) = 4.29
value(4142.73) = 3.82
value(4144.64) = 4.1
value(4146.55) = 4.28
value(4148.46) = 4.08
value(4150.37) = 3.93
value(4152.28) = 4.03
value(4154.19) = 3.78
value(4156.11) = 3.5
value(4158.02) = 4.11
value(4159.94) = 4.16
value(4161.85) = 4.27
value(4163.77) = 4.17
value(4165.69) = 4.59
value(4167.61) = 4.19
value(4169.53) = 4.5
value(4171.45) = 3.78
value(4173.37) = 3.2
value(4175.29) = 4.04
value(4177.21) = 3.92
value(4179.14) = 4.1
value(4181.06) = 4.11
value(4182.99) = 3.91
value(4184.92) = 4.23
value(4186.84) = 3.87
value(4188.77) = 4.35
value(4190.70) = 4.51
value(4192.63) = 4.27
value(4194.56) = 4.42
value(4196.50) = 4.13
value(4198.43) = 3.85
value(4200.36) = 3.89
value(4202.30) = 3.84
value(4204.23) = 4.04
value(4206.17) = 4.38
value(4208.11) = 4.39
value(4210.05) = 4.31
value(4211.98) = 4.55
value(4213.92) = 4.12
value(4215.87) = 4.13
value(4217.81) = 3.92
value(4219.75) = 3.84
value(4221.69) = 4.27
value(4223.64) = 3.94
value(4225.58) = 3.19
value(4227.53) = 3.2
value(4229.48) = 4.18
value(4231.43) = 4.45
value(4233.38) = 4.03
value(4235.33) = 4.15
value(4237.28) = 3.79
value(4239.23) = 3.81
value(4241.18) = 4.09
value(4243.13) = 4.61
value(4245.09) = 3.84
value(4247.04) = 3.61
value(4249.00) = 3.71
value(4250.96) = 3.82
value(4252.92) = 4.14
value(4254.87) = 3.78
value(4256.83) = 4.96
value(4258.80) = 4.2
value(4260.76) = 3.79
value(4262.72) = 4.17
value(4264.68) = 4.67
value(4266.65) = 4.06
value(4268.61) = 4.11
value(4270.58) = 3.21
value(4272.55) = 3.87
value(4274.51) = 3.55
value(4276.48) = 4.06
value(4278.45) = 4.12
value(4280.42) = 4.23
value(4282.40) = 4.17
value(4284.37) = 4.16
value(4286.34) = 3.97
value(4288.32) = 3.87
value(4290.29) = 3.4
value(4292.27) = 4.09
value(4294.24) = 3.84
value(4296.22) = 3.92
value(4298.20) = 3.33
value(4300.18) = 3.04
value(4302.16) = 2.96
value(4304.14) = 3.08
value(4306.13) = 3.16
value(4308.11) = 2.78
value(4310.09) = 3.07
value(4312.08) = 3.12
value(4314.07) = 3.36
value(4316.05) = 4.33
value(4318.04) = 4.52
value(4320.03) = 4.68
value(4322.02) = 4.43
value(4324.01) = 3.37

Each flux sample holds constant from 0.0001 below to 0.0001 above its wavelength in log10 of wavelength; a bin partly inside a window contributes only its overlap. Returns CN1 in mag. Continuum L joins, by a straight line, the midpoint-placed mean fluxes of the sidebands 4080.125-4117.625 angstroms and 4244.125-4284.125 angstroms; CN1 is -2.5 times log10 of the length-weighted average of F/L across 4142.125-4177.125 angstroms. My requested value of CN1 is -0.04 mag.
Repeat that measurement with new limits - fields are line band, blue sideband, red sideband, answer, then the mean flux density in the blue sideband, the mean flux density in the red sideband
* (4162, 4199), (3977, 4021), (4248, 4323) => -0.10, 3.65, 3.83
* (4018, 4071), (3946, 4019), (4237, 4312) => -0.19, 3.13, 3.81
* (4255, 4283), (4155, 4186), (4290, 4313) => -0.17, 4.05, 3.31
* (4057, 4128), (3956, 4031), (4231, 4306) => -0.11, 3.26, 3.9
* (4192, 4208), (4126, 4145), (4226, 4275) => -0.03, 4.03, 3.99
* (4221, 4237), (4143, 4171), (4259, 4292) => 0.03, 4.11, 3.97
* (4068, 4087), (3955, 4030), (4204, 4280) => -0.11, 3.25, 4.03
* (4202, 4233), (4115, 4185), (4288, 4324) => -0.05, 4.06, 3.6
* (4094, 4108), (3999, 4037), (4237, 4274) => 0.13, 3.83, 4.01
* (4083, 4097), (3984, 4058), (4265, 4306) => -0.06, 3.82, 3.75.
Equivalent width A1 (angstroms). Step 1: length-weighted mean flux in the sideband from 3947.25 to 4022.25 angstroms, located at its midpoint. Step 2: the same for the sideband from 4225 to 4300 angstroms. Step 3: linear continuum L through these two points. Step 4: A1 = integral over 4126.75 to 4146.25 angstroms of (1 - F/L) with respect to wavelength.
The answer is -2.4 angstroms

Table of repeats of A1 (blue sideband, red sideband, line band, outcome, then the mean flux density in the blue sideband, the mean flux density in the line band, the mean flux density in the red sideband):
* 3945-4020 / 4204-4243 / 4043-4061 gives -2.4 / 3.14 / 3.85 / 4.05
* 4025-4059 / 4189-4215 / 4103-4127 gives 0.6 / 3.93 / 3.96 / 4.21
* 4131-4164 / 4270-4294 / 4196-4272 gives -1.4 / 4.05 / 4.03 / 3.9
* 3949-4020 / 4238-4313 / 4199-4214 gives -2.2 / 3.15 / 4.19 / 3.8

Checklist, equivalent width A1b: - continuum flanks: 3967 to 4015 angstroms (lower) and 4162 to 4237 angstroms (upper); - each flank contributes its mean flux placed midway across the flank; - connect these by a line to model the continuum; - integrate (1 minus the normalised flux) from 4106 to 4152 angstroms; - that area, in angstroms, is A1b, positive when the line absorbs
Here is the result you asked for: -3.2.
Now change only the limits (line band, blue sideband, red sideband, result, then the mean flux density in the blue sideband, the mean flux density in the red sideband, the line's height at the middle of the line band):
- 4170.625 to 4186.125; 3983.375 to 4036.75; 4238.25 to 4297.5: -0.01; 3.76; 3.99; 3.91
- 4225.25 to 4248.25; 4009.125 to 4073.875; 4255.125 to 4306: -0.39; 3.9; 3.86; 3.87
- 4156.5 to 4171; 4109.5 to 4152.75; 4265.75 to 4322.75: -0.91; 4.05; 3.74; 3.99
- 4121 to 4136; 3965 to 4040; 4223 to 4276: -1.42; 3.4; 3.96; 3.69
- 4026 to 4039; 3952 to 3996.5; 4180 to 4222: -3.42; 2.83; 4.15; 3.17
